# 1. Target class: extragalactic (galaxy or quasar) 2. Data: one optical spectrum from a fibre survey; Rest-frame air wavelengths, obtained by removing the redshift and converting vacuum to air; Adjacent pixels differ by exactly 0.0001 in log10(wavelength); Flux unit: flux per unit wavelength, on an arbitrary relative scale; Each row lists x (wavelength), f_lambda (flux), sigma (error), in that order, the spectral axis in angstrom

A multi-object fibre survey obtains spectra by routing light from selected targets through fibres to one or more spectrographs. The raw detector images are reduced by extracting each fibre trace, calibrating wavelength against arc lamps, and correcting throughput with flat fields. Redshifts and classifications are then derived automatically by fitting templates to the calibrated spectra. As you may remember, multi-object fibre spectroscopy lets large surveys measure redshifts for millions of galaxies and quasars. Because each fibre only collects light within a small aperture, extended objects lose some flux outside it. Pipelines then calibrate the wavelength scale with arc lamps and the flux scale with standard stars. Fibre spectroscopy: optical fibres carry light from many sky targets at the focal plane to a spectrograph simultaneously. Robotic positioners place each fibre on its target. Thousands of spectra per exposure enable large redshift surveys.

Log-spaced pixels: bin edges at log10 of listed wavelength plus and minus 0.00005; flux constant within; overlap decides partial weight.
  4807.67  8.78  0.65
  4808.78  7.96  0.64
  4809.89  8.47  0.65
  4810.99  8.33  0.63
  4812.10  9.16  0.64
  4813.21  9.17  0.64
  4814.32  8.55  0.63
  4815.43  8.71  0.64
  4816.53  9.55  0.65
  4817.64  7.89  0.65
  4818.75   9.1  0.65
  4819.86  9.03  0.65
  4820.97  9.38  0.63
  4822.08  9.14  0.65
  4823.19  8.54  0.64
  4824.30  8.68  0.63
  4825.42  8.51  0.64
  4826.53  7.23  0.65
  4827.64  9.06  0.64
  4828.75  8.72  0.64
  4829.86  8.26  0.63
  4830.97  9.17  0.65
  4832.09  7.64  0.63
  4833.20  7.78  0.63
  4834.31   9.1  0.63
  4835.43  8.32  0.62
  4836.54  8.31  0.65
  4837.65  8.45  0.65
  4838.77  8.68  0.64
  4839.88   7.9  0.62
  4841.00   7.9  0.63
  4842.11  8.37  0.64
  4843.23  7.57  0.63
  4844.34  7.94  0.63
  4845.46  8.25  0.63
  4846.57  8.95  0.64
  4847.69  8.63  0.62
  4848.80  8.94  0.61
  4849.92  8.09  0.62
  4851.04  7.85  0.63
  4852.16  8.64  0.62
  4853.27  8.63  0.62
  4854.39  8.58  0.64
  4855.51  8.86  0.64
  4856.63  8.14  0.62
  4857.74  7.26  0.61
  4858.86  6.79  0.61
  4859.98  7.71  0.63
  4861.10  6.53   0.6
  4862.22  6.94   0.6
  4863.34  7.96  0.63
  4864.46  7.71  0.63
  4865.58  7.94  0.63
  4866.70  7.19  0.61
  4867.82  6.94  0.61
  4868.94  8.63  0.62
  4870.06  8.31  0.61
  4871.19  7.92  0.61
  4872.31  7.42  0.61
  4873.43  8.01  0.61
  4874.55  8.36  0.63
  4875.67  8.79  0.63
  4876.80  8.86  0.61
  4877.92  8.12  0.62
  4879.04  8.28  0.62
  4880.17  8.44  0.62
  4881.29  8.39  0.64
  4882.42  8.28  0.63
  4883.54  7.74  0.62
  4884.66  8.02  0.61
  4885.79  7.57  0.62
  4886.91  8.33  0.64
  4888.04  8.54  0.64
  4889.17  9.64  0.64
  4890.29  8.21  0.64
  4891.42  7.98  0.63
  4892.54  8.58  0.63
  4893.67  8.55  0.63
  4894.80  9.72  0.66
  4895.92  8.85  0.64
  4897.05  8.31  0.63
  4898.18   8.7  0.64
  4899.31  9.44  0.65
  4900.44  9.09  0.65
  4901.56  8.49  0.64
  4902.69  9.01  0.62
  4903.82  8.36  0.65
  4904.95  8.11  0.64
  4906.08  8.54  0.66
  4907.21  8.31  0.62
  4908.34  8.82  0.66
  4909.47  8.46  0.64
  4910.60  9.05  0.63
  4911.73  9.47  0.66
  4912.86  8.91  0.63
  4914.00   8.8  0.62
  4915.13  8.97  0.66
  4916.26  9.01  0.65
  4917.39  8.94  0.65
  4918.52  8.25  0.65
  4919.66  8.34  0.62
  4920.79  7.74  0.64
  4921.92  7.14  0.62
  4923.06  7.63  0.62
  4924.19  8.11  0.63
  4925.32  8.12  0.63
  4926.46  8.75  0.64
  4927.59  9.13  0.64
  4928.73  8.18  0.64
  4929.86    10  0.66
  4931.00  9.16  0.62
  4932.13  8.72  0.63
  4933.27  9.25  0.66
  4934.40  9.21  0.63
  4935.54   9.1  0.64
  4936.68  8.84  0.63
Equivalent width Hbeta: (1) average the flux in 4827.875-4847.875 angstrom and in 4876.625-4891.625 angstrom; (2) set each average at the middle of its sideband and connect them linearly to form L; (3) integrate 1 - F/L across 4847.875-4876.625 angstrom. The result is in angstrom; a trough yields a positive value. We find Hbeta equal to 1.3 angstrom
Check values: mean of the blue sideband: 8.34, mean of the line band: 7.95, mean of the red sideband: 8.31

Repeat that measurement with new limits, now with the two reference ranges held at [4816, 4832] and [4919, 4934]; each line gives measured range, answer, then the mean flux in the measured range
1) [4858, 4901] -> 2.0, 8.17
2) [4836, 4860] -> 1.2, 8.21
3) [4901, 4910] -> 0.0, 8.51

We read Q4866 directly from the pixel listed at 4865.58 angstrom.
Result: 7.94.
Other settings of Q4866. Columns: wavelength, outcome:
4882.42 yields 8.28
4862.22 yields 6.94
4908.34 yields 8.82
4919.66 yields 8.34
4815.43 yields 8.71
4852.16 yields 8.64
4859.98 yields 7.71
